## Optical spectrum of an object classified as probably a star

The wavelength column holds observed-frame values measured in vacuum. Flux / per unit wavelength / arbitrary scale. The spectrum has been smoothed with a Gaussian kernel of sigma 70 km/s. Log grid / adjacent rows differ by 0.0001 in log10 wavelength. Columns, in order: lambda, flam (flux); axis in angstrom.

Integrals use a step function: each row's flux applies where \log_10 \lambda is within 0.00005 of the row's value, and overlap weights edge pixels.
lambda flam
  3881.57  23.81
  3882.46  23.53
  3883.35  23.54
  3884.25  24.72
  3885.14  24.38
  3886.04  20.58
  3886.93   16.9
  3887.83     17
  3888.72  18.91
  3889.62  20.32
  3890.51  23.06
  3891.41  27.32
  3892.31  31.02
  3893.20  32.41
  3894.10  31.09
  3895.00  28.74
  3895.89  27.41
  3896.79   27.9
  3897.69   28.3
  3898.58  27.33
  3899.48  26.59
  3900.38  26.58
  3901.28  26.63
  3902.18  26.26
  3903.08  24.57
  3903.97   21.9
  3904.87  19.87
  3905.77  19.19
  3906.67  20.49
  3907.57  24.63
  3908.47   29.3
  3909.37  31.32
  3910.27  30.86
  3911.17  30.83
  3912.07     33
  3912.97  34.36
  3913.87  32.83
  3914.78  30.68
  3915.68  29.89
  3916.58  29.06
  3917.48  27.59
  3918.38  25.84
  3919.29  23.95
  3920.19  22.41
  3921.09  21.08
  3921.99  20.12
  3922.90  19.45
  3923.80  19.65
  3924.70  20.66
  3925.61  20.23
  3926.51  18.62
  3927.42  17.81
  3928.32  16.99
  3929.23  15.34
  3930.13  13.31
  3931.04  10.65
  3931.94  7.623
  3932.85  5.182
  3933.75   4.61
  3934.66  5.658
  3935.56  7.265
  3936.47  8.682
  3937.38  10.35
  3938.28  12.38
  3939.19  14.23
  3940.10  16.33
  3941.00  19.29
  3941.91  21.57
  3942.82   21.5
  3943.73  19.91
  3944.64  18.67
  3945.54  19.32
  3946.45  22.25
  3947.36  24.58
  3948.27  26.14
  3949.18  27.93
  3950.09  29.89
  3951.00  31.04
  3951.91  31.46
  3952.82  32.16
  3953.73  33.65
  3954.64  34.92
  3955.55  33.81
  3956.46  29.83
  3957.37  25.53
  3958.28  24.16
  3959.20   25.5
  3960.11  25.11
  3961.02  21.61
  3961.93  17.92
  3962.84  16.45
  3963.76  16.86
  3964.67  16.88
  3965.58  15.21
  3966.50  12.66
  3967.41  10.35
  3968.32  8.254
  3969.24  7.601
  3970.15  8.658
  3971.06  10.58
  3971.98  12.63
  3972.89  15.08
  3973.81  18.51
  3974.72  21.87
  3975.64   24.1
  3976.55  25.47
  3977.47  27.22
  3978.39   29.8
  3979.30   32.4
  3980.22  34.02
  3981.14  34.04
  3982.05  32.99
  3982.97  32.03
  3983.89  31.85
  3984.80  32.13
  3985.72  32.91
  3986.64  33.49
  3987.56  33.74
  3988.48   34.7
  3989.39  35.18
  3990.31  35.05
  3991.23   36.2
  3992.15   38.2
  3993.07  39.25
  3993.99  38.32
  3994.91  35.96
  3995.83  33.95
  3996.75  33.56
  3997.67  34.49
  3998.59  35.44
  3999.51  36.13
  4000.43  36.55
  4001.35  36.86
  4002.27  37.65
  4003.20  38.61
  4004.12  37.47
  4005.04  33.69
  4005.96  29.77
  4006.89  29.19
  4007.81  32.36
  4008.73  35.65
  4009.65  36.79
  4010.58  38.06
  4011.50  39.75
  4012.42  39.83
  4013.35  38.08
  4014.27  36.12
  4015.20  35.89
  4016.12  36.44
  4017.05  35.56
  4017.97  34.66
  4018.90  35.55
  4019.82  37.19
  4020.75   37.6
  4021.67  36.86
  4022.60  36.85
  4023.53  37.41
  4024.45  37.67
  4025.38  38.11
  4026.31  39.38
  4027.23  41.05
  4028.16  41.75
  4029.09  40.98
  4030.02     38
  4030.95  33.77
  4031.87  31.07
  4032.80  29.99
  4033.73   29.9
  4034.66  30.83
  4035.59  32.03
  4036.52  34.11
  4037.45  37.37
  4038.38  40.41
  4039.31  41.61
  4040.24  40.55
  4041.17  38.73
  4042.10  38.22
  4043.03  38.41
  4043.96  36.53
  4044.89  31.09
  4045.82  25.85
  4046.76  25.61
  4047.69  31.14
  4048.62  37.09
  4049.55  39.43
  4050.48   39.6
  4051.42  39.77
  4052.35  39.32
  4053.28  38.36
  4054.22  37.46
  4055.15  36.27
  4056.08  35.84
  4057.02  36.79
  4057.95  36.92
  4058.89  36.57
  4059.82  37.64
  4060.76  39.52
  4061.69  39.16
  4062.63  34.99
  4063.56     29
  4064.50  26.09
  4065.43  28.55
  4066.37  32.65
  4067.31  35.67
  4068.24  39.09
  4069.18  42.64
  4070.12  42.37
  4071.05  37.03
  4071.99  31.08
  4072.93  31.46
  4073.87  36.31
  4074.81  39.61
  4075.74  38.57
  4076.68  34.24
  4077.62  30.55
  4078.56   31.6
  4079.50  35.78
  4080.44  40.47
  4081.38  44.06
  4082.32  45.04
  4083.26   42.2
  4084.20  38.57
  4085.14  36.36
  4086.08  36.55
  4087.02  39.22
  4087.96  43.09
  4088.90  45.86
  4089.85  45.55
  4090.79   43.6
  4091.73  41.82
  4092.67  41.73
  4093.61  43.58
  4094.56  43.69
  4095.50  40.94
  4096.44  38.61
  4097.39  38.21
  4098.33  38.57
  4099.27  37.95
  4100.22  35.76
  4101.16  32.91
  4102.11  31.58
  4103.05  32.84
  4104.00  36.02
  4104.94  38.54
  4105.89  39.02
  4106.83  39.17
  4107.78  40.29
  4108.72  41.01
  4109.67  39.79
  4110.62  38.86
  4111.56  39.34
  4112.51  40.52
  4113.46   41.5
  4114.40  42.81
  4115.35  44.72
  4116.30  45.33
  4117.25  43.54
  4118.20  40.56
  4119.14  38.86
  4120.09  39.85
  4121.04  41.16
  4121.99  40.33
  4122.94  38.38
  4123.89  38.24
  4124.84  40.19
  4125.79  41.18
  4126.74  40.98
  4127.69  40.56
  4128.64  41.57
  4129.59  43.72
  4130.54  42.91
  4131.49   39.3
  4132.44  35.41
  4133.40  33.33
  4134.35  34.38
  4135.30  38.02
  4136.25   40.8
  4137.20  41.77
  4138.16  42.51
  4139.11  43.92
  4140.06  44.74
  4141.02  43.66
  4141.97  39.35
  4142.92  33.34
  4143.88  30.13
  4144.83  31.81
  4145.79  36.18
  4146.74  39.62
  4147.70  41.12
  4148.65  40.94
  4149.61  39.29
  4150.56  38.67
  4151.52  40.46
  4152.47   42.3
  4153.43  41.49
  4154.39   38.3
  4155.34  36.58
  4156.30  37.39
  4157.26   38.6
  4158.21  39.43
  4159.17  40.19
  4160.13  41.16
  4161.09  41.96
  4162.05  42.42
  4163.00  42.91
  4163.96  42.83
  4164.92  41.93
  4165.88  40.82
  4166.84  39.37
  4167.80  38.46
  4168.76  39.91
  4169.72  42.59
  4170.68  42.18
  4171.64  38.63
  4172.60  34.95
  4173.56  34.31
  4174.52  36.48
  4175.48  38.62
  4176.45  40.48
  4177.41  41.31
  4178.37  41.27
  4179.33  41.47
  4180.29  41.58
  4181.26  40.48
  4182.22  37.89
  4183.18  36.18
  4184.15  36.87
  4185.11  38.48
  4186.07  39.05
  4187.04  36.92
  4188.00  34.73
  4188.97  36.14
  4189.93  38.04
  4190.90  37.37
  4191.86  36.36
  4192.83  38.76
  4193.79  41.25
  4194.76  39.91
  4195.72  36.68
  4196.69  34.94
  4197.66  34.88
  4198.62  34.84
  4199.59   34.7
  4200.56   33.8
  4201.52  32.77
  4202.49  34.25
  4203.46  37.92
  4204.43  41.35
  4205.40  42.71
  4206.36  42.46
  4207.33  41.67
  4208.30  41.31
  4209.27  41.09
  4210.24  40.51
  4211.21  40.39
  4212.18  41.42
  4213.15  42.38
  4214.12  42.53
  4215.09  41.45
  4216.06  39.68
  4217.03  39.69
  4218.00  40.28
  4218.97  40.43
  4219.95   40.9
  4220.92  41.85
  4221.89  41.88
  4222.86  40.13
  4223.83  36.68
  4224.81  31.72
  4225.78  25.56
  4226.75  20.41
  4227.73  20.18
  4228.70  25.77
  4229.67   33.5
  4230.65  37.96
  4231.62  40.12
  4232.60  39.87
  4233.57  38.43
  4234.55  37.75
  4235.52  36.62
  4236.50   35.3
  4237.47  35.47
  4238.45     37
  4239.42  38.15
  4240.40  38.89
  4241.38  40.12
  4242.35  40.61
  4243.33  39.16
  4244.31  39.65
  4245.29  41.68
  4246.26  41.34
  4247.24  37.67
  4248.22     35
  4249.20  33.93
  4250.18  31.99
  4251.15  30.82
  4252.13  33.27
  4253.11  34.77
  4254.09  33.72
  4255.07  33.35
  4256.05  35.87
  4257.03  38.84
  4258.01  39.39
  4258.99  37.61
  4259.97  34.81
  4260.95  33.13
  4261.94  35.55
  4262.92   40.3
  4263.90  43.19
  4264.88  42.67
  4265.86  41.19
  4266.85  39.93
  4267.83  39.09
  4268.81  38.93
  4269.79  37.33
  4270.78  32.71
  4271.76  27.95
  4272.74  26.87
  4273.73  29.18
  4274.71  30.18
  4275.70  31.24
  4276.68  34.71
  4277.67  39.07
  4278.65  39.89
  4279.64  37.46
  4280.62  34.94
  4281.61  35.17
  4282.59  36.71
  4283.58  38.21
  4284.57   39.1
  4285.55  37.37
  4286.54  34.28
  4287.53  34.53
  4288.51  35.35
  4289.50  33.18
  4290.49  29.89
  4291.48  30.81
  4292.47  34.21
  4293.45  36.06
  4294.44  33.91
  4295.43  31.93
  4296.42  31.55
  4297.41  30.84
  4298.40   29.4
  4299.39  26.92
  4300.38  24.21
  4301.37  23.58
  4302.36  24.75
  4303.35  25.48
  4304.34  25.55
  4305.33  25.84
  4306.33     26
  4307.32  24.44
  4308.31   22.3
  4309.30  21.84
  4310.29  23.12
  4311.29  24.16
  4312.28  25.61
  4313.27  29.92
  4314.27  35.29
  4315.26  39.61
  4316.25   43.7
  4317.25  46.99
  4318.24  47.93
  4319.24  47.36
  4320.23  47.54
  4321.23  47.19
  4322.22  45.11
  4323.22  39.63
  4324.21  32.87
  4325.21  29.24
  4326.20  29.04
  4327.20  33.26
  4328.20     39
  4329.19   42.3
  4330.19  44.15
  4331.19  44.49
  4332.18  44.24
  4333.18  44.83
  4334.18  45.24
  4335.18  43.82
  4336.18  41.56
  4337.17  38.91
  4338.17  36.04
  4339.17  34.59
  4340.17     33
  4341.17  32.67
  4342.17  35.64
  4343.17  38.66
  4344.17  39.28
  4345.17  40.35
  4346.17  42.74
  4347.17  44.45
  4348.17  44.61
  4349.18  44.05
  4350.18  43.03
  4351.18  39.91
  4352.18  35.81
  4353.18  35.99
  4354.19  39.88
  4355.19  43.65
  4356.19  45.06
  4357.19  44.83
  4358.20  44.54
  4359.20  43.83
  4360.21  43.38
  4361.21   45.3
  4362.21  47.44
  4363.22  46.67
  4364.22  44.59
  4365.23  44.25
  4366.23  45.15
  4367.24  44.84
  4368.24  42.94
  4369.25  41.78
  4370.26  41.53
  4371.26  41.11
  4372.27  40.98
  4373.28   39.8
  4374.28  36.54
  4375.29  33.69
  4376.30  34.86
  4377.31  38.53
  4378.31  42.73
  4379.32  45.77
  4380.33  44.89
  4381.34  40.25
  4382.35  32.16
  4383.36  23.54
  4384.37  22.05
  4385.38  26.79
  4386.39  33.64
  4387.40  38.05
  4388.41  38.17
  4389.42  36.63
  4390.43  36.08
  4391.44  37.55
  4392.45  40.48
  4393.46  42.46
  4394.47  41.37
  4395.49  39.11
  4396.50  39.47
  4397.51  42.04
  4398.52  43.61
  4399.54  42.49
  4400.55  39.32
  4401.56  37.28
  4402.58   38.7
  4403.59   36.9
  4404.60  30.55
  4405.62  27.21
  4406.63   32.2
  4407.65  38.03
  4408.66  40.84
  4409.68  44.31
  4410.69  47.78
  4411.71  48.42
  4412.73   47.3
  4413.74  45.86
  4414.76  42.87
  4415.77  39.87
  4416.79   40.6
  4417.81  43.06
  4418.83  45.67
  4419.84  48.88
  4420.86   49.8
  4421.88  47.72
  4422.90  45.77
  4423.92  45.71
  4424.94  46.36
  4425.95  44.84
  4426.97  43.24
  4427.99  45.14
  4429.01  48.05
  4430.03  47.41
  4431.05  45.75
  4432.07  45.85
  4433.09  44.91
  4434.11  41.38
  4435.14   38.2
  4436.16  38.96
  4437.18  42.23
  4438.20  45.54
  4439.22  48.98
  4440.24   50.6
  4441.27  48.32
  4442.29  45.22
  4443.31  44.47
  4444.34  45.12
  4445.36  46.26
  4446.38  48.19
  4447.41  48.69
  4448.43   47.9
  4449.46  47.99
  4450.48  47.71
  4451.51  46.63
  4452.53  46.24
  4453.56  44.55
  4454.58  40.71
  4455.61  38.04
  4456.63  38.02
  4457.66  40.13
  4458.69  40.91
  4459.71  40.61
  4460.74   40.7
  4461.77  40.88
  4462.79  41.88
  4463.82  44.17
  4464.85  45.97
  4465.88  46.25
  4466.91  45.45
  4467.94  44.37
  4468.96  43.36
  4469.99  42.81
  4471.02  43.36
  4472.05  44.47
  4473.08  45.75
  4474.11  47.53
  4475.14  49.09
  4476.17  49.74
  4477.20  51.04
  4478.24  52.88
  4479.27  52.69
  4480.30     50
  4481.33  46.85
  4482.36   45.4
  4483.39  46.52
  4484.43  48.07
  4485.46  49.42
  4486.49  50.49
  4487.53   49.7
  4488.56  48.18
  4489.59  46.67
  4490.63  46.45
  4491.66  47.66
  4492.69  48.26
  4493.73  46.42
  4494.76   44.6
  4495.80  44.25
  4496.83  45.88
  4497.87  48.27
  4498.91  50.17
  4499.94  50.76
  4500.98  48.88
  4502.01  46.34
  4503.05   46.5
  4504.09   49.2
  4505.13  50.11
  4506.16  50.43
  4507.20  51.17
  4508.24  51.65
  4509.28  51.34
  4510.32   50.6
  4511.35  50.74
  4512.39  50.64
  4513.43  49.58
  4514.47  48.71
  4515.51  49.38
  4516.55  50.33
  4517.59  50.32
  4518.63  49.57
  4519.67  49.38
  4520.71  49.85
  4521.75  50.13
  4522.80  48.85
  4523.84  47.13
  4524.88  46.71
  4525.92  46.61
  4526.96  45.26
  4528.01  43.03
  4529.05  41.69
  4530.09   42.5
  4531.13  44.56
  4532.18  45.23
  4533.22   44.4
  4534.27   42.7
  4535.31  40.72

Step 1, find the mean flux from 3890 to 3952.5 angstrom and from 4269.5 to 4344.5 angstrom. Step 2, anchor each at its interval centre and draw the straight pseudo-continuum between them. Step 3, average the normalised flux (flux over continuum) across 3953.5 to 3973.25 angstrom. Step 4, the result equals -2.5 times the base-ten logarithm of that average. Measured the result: 0.24 mag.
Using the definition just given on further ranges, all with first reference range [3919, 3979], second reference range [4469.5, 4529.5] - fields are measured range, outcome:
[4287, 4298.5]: 0.14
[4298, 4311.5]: 0.46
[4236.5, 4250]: -0.10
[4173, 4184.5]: -0.23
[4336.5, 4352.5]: 0.03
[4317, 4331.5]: -0.05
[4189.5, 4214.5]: -0.18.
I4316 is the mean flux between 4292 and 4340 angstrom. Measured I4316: 34.7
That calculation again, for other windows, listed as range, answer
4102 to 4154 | 39.6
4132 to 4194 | 39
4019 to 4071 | 36.2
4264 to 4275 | 35.5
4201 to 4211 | 39.6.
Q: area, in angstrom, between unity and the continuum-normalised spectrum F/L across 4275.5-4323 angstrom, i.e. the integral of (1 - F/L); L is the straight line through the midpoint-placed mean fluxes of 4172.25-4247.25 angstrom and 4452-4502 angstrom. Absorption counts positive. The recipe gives 8.3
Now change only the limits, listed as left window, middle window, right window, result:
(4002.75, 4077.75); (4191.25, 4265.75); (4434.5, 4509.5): 5.86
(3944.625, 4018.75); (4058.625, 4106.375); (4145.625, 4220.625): -4.91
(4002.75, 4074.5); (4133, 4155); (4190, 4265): -1.37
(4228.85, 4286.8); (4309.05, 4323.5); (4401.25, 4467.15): 0.37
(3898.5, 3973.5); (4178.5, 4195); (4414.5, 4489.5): -2.72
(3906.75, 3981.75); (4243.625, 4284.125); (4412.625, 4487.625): 0.56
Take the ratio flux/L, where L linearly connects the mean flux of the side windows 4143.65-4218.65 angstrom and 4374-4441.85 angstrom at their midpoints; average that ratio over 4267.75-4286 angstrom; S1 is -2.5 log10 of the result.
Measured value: 0.14 mag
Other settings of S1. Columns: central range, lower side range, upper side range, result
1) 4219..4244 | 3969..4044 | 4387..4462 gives 0.079 mag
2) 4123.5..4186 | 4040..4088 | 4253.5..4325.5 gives -0.115 mag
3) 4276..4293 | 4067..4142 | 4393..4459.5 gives 0.172 mag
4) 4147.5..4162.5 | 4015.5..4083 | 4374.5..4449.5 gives -0.061 mag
